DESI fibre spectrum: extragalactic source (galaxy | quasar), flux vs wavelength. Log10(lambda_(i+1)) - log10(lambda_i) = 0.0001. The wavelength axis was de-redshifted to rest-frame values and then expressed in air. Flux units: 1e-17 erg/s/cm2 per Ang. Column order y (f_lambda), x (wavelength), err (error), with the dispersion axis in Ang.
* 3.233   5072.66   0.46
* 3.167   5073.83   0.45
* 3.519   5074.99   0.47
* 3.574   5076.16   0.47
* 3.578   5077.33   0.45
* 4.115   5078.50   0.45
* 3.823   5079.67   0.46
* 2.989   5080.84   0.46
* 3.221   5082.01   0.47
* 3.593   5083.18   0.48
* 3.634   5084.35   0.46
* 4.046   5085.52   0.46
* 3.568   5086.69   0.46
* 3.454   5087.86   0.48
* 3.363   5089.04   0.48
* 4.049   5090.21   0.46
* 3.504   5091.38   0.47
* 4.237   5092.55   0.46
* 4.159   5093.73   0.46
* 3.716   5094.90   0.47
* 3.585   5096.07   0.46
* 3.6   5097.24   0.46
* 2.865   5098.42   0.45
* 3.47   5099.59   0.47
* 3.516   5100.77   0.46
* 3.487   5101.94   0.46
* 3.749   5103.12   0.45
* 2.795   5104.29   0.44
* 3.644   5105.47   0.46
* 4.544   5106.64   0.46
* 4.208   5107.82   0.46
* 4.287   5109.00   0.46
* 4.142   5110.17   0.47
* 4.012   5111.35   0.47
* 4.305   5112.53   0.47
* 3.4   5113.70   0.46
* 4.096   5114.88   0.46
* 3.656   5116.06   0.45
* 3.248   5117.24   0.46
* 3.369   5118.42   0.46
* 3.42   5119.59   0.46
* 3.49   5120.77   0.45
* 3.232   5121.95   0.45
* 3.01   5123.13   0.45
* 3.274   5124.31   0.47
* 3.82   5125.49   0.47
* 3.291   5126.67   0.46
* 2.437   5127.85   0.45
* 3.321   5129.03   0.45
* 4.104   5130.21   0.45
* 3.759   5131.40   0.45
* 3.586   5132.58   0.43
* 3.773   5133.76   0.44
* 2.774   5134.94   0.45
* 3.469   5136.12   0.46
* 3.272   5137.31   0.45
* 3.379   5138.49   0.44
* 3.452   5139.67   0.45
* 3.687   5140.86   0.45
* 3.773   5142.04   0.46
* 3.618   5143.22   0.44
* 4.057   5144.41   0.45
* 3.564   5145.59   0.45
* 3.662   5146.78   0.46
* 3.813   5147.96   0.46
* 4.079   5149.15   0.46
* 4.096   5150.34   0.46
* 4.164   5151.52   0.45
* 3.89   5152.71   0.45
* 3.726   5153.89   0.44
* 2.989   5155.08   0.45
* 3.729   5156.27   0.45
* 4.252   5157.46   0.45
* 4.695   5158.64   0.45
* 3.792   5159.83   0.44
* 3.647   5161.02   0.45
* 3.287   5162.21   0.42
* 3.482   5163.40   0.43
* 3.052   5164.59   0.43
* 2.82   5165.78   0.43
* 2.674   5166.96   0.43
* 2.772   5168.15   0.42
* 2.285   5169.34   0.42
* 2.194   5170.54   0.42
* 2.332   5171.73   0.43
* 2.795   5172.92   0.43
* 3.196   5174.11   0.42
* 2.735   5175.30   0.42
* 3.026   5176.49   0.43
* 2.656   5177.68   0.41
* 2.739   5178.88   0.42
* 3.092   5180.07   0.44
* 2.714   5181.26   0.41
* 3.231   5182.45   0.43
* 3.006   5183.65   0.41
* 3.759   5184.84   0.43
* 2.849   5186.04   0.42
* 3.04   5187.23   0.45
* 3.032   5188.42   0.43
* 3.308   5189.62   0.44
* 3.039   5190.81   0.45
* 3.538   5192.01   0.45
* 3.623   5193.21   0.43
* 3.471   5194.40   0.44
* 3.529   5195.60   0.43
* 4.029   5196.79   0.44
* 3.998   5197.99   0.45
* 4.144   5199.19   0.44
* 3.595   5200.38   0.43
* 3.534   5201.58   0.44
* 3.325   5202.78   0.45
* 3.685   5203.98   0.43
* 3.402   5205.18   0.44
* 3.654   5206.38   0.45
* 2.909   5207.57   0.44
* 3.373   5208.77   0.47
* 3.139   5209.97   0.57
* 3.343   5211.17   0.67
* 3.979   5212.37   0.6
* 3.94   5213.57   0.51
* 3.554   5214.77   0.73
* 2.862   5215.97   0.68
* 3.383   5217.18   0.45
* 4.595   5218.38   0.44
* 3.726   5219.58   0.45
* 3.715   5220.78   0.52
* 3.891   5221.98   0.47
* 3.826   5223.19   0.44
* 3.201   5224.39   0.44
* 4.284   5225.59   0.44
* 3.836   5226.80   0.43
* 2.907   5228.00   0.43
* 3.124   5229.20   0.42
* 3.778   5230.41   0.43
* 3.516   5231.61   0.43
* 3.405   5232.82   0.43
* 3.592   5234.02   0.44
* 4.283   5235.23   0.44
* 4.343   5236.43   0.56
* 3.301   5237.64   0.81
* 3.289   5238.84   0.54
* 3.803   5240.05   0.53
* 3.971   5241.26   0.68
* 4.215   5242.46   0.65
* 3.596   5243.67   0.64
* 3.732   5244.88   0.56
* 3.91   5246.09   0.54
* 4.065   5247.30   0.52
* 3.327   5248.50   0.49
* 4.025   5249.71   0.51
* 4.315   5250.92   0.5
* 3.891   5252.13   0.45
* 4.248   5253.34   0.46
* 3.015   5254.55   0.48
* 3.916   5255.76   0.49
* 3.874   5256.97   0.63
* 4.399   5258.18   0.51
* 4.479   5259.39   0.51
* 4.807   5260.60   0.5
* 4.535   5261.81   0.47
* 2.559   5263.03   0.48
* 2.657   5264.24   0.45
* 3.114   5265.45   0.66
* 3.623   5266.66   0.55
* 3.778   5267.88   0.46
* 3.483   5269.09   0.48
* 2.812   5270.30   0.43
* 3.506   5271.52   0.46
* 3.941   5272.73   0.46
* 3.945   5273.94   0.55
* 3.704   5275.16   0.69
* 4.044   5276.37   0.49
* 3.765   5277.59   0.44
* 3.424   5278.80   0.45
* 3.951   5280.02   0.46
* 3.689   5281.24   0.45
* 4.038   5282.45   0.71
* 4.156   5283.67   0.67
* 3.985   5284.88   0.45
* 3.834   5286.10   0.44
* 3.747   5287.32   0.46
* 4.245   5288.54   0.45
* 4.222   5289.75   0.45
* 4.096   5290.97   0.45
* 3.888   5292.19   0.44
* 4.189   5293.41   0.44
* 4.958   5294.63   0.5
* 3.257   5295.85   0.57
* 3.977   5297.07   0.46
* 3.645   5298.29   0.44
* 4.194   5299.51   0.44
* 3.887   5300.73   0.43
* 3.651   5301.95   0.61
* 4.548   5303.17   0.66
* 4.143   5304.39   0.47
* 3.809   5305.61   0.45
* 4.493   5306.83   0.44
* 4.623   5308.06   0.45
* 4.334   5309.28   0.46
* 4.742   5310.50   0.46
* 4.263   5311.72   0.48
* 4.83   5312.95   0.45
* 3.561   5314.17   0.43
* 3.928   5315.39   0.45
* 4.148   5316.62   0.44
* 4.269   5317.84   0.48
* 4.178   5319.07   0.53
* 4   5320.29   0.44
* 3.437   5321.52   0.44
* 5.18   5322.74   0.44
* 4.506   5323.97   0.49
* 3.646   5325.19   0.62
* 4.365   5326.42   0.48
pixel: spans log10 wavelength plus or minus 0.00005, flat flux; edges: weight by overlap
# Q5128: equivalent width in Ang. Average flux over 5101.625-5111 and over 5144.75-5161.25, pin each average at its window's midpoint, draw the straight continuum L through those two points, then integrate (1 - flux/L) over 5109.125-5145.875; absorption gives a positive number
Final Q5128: 3.0 Ang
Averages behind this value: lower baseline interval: 3.87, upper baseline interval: 3.87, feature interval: 3.55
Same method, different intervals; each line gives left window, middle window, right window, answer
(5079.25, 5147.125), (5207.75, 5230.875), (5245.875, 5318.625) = 1.4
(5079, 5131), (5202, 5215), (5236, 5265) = 1.0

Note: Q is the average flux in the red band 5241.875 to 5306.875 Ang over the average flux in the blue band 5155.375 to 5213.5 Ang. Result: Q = 1.2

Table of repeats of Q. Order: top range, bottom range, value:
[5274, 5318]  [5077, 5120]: 1.10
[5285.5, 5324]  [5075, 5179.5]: 1.18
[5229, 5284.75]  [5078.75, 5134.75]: 1.04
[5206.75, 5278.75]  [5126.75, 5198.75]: 1.10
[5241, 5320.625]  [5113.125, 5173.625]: 1.15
